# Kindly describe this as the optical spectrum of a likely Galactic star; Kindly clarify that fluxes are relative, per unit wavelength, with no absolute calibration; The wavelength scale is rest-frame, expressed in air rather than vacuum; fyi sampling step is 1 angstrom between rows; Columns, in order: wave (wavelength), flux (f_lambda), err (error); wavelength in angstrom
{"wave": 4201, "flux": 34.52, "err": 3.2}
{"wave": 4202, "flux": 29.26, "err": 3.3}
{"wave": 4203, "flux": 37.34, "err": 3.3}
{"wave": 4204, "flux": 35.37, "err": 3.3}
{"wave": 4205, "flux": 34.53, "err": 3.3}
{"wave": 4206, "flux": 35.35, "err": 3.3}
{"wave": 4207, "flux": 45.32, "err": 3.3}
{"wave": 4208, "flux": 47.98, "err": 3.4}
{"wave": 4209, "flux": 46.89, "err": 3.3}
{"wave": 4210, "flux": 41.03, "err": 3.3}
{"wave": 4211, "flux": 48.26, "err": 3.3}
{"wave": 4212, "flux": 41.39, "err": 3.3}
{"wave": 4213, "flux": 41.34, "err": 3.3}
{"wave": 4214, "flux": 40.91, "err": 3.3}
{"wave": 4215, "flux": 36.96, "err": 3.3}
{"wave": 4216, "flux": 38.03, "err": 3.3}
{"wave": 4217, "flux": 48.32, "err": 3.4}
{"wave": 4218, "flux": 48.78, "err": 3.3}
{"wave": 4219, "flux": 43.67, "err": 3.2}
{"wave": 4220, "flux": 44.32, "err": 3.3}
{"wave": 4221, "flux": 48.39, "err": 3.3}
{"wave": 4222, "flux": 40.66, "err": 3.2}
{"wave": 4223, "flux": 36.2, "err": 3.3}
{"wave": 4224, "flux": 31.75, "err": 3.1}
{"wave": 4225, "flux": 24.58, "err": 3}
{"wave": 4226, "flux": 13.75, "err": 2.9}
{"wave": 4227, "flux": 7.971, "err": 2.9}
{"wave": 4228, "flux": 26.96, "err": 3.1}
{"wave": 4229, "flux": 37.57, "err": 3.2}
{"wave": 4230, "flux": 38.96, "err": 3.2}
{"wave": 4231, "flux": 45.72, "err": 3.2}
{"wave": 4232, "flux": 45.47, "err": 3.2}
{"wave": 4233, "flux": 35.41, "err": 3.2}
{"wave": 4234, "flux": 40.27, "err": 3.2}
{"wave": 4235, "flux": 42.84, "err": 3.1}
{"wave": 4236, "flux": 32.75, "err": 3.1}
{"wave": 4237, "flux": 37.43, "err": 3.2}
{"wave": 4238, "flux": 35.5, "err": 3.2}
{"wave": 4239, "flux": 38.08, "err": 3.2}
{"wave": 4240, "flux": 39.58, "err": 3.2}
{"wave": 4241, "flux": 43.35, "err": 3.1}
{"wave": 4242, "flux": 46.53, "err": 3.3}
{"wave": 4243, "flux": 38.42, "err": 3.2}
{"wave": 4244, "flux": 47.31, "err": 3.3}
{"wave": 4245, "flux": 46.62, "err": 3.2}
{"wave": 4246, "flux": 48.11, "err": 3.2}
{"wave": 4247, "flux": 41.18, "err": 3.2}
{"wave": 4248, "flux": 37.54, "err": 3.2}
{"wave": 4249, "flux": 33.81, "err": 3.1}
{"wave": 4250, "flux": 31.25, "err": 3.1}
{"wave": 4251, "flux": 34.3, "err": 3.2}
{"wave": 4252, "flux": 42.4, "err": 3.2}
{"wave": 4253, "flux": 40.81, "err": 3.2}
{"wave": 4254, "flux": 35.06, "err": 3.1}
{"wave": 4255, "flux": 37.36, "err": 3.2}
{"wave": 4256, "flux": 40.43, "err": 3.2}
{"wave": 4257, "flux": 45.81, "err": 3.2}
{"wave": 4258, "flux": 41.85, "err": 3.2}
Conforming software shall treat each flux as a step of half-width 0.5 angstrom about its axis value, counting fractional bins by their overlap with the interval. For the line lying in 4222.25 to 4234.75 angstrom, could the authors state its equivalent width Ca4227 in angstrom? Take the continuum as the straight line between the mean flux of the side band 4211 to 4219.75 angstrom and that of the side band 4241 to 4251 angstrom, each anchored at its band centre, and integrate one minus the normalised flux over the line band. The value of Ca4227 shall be 2.8 angstrom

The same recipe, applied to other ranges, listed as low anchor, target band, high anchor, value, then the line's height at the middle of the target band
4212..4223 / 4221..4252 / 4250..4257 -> 2.6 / 40.5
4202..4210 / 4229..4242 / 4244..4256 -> -0.1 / 39.5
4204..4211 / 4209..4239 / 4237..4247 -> 2.9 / 42.1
